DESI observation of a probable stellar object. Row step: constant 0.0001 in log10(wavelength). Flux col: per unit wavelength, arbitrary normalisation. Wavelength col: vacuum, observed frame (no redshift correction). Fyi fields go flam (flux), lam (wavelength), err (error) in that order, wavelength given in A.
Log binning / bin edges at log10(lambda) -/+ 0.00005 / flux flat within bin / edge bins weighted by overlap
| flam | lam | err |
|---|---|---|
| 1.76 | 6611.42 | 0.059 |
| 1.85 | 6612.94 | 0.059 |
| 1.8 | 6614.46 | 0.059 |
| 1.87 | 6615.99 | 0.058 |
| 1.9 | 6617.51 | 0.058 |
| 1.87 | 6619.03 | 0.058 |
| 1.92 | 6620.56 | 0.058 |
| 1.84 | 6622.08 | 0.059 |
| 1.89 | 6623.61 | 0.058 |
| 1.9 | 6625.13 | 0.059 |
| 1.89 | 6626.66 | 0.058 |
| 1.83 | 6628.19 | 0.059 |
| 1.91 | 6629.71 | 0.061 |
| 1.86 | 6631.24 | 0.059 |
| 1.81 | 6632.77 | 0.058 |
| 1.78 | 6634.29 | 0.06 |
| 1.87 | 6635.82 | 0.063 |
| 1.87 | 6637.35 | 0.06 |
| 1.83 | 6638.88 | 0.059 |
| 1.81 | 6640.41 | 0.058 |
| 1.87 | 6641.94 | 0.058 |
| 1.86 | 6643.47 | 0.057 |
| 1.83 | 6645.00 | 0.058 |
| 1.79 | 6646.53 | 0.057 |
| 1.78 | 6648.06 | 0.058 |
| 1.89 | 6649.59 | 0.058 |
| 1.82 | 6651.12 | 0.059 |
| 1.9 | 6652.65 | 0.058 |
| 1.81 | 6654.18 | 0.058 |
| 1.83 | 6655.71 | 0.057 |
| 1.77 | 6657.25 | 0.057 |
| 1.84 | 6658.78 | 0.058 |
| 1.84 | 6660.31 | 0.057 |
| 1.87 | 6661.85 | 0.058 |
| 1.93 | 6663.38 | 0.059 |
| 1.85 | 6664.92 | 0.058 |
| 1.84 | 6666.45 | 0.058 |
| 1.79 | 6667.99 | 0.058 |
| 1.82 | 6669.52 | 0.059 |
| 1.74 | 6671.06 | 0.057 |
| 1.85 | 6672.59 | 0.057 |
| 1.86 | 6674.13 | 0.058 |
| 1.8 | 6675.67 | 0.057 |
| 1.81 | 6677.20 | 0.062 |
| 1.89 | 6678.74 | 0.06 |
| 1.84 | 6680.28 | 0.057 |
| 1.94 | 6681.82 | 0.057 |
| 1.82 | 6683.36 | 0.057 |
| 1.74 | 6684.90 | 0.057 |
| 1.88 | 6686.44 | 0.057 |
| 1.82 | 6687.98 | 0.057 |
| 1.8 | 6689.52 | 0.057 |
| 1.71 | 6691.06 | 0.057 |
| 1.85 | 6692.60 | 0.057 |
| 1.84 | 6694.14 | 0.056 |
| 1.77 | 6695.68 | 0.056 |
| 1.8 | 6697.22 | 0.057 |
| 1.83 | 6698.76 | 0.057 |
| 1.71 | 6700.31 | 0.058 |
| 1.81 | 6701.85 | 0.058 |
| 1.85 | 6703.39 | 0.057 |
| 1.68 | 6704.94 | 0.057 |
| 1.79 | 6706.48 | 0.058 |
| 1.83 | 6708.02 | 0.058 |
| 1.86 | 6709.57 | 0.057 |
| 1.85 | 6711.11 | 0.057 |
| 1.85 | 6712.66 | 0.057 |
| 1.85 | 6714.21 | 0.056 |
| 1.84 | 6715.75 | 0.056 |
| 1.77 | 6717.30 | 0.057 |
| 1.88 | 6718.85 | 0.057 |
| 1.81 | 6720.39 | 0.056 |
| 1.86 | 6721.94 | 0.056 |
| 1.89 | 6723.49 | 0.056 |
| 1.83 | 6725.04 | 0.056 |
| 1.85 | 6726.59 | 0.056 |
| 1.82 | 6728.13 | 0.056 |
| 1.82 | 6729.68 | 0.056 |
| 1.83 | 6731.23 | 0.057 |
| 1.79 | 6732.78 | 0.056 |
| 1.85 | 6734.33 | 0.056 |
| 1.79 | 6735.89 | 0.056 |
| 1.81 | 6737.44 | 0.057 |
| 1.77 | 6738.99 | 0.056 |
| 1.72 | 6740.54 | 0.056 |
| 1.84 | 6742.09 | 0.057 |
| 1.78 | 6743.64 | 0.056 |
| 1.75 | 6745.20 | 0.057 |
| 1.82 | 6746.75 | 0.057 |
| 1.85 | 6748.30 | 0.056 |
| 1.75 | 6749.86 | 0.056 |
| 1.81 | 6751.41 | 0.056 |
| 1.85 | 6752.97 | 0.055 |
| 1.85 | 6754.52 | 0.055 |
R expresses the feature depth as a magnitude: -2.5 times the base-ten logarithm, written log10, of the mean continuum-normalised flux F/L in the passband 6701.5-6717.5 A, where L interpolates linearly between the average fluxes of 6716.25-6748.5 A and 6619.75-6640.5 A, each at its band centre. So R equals 0.00 mag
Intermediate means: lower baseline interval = 1.86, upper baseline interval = 1.82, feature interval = 1.82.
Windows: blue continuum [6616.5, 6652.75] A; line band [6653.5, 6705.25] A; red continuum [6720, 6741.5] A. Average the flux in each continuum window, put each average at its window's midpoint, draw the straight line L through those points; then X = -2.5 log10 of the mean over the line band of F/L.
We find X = 0.010 mag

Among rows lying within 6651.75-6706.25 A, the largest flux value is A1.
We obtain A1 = 1.94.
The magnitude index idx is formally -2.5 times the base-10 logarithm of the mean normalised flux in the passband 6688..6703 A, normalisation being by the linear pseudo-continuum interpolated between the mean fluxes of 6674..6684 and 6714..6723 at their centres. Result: 0.030 mag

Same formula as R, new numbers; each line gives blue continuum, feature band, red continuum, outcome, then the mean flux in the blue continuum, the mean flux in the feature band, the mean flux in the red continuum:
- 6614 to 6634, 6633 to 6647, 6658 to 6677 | 0.01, 1.87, 1.83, 1.84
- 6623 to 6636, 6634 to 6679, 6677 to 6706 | 0.00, 1.86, 1.83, 1.81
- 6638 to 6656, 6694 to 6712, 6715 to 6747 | 0.01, 1.84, 1.8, 1.82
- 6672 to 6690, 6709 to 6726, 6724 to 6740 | -0.01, 1.84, 1.84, 1.82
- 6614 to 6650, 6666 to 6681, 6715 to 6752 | 0.01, 1.85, 1.82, 1.81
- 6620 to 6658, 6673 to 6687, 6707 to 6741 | 0.00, 1.85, 1.84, 1.83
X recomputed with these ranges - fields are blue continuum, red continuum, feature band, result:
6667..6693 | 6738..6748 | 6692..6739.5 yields -0.011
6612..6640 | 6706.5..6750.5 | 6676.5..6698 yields 0.008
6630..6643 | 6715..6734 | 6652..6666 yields -0.006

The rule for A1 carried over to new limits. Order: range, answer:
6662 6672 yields 1.93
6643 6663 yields 1.9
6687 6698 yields 1.85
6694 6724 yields 1.89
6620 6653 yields 1.92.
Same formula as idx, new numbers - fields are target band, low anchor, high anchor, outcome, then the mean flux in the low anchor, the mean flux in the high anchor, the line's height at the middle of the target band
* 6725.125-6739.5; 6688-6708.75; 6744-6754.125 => -0.01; 1.79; 1.81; 1.8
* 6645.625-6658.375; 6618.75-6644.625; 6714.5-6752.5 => 0.01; 1.86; 1.81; 1.85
